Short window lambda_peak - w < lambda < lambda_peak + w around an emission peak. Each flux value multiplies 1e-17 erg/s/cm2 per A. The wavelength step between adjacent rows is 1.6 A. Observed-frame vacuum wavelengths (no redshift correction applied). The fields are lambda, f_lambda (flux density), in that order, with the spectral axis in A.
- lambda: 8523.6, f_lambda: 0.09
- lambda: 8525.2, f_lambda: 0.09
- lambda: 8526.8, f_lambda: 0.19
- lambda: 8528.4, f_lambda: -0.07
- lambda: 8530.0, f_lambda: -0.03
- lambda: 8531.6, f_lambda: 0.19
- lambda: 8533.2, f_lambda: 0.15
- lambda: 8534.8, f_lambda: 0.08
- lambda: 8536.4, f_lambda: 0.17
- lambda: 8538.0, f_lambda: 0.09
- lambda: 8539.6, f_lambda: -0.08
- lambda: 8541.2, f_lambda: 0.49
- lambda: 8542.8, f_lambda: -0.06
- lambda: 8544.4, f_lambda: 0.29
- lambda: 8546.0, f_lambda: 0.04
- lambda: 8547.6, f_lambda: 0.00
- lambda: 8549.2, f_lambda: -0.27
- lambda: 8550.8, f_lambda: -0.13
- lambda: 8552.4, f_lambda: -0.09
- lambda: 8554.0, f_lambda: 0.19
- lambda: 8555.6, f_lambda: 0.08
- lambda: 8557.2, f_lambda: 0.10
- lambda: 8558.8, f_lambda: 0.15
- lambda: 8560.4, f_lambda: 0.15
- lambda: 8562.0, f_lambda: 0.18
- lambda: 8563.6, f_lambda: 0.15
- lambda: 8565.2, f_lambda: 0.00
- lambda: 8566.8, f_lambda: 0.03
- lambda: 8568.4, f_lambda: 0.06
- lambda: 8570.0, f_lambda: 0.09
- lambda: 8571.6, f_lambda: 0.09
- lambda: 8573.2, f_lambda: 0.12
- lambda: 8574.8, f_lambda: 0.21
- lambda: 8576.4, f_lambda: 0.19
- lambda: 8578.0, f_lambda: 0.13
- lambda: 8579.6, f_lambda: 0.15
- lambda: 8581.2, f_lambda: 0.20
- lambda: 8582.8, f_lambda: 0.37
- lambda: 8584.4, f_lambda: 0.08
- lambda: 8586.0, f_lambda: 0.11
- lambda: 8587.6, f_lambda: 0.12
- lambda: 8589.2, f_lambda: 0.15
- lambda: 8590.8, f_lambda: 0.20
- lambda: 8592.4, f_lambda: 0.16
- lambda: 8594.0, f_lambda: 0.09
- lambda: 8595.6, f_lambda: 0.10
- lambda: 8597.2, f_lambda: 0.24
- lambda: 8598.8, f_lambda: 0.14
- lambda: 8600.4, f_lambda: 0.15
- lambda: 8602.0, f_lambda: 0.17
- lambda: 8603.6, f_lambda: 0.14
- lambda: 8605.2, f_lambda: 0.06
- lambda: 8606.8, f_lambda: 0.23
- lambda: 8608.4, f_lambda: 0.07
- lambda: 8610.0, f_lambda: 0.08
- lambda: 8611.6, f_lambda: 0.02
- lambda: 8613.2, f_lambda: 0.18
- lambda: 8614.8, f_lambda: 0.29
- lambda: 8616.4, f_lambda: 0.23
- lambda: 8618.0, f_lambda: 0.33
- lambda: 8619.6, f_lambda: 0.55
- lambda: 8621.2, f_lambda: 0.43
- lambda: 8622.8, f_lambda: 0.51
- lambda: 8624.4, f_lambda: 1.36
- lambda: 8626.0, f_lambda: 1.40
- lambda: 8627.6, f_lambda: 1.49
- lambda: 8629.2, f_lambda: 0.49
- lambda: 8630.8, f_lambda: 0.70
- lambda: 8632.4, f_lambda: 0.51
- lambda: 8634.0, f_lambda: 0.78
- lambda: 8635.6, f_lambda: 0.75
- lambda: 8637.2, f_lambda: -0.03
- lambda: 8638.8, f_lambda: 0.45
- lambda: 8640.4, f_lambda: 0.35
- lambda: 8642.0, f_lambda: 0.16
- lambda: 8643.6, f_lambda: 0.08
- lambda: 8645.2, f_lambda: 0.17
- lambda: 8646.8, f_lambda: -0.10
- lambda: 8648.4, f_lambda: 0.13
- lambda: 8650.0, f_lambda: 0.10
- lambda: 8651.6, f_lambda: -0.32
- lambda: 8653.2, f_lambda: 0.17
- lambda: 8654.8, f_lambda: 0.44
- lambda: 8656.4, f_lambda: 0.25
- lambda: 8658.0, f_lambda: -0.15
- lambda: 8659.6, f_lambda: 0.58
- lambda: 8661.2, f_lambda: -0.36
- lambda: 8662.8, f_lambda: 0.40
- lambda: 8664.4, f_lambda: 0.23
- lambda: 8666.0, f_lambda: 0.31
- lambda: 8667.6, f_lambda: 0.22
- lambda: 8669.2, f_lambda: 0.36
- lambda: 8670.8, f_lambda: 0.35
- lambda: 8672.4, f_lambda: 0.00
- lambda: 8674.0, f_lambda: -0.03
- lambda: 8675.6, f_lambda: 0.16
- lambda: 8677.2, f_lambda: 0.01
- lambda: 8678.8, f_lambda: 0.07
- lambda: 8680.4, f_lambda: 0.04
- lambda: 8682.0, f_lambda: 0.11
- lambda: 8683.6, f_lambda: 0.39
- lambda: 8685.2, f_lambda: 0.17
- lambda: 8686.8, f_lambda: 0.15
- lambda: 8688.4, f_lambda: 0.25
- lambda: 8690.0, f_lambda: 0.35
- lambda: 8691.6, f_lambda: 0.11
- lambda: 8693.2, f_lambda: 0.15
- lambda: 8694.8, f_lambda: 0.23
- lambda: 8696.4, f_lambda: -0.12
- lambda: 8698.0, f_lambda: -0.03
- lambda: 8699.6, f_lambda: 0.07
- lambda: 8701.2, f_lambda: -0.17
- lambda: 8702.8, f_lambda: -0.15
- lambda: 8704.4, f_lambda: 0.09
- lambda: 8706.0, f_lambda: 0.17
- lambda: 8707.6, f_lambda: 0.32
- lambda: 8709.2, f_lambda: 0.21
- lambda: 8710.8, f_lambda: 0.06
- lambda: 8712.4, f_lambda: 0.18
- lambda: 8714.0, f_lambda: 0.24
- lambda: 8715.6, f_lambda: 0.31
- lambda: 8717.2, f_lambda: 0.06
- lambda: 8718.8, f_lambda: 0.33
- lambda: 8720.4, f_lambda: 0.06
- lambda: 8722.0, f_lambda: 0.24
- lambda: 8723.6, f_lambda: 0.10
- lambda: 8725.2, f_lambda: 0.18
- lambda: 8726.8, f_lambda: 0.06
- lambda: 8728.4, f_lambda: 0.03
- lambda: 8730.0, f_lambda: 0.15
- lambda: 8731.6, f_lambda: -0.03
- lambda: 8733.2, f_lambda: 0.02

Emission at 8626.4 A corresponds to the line [O II] 3727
